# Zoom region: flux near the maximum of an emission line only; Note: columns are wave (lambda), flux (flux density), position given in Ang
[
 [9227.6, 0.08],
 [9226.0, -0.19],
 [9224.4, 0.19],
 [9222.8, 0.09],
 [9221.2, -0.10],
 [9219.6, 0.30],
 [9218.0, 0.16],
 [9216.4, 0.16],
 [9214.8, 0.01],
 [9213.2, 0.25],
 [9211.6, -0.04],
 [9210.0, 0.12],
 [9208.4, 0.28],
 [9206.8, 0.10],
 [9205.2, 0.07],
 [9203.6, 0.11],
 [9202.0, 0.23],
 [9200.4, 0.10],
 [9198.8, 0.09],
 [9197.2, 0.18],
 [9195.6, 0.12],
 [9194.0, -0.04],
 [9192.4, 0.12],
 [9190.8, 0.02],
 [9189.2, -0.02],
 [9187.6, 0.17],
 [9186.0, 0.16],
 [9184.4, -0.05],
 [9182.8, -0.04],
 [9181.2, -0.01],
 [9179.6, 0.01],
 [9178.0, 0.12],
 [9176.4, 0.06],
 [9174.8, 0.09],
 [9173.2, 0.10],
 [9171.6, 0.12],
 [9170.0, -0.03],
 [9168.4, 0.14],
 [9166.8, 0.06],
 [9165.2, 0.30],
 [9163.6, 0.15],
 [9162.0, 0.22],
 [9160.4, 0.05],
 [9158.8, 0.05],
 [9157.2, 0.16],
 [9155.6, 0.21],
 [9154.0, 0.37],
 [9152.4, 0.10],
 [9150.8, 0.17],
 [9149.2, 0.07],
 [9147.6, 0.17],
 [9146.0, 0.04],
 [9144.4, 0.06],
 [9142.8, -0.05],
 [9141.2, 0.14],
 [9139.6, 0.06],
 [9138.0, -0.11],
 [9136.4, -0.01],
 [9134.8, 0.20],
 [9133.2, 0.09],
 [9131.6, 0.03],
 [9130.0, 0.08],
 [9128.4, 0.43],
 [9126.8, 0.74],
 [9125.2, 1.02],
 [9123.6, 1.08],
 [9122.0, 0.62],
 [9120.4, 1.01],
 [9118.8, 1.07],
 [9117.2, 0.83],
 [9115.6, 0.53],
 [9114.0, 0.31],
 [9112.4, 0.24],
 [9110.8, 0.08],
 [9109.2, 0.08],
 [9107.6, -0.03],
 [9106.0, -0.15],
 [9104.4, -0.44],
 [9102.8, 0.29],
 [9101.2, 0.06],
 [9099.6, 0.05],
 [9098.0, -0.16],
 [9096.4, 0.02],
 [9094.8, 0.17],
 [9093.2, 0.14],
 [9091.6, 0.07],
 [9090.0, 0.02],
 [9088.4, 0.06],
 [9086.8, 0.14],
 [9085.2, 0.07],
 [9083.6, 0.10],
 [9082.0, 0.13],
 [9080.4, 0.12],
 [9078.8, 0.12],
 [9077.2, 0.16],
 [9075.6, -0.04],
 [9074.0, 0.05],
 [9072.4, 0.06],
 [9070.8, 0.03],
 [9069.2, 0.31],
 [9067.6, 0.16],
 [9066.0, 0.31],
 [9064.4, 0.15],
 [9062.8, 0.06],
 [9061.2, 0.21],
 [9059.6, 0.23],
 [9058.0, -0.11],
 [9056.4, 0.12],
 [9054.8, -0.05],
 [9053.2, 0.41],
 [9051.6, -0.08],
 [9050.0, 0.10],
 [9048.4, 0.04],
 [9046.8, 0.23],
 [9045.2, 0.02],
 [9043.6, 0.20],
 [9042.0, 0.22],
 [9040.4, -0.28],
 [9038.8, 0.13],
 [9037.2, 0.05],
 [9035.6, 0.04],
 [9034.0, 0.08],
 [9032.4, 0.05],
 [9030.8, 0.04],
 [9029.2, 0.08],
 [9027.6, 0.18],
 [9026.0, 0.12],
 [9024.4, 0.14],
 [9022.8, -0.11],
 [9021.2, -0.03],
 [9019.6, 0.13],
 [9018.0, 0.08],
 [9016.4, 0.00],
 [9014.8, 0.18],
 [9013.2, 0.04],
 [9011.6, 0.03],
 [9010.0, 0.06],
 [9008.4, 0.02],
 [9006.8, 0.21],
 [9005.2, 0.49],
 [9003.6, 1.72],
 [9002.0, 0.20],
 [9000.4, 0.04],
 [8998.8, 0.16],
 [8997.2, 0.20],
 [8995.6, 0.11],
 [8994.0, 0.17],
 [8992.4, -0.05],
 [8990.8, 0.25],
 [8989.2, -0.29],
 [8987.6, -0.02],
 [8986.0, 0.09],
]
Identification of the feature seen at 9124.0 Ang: [O II] 3727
